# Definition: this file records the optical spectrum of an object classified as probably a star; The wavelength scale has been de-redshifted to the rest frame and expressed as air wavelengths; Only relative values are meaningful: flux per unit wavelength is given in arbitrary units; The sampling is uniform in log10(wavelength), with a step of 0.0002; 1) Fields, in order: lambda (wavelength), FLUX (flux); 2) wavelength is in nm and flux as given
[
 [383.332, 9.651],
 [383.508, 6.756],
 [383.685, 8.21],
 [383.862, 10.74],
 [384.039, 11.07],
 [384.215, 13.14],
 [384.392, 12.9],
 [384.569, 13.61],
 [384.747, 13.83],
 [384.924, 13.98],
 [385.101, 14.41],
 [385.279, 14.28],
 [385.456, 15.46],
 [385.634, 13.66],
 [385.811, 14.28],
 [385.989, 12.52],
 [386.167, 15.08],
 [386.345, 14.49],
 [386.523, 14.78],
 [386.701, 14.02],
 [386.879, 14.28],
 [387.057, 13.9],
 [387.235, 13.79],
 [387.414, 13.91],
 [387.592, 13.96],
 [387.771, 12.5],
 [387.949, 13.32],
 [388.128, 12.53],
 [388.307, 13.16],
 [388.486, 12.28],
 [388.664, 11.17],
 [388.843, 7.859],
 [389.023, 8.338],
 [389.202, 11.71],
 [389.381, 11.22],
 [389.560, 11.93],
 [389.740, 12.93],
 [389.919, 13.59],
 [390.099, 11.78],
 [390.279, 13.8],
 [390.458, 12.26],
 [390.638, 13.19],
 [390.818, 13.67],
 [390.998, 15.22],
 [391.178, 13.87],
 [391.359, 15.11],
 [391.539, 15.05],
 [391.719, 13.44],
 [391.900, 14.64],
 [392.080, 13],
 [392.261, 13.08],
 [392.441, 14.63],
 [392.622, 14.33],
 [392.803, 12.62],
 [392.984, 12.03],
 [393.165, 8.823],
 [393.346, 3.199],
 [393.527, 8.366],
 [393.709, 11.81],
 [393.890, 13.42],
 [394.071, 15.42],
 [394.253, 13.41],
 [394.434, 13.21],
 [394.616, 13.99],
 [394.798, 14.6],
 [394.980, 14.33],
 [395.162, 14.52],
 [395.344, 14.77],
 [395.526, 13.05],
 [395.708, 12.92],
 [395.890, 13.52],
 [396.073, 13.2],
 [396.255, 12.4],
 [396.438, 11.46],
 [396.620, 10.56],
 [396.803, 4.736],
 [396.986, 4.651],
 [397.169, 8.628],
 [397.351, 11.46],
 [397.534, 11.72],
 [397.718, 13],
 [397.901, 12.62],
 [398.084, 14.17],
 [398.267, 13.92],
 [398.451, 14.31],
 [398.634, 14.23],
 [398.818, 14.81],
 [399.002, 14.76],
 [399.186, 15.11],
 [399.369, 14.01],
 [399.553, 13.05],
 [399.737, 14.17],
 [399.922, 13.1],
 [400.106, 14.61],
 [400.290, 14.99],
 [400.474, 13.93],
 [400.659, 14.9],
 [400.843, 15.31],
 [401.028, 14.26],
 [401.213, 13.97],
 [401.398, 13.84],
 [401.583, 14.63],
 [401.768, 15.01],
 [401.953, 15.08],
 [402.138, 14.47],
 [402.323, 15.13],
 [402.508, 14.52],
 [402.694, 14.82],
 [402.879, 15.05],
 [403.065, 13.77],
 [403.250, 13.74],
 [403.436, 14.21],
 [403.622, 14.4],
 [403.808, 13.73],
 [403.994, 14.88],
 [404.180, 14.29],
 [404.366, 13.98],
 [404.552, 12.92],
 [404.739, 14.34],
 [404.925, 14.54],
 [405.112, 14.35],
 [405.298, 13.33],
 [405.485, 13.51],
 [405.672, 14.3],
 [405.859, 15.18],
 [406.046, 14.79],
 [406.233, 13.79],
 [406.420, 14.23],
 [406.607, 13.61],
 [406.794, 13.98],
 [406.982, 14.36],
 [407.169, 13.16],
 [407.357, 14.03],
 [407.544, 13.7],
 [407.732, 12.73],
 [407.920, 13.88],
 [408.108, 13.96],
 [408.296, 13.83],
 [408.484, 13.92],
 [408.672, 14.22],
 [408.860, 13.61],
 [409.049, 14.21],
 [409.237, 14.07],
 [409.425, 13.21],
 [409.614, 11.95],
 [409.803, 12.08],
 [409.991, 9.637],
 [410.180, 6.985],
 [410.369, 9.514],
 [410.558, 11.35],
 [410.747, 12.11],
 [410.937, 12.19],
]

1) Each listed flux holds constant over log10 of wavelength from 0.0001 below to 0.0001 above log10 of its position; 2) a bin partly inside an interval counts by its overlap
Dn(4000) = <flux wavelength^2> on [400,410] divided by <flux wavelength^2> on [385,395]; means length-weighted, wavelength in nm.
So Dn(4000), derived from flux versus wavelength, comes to 1.2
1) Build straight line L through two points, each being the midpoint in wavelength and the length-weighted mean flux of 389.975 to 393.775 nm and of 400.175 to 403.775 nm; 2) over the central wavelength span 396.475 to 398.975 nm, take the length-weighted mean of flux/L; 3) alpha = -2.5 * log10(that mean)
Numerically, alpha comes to 0.189 mag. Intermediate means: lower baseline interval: 12.6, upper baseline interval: 14.5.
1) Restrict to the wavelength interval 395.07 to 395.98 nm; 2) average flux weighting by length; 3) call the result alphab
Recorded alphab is 13.8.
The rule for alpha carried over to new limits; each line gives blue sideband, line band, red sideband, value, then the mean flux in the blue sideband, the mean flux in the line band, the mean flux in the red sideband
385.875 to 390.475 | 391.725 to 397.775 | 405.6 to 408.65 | 0.10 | 12.7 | 12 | 14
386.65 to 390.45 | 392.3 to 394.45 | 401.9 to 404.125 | 0.12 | 12.5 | 11.8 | 14.5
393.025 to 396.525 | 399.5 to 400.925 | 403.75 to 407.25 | -0.08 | 12.4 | 14.3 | 14.1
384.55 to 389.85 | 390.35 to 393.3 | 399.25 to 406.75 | 0.01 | 13.1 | 13.3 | 14.3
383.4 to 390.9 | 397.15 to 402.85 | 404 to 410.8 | -0.08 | 12.7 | 14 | 13.3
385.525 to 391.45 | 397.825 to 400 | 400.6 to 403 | 0.02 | 13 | 14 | 14.7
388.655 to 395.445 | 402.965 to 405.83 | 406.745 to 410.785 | -0.11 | 12.7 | 14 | 12.7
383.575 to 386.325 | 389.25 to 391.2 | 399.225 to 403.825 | 0.04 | 13.1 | 13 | 14.4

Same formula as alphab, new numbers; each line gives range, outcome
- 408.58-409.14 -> 14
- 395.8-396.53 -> 12.6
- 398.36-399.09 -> 14.5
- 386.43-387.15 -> 14.3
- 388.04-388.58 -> 12.7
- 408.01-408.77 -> 14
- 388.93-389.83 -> 11.2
